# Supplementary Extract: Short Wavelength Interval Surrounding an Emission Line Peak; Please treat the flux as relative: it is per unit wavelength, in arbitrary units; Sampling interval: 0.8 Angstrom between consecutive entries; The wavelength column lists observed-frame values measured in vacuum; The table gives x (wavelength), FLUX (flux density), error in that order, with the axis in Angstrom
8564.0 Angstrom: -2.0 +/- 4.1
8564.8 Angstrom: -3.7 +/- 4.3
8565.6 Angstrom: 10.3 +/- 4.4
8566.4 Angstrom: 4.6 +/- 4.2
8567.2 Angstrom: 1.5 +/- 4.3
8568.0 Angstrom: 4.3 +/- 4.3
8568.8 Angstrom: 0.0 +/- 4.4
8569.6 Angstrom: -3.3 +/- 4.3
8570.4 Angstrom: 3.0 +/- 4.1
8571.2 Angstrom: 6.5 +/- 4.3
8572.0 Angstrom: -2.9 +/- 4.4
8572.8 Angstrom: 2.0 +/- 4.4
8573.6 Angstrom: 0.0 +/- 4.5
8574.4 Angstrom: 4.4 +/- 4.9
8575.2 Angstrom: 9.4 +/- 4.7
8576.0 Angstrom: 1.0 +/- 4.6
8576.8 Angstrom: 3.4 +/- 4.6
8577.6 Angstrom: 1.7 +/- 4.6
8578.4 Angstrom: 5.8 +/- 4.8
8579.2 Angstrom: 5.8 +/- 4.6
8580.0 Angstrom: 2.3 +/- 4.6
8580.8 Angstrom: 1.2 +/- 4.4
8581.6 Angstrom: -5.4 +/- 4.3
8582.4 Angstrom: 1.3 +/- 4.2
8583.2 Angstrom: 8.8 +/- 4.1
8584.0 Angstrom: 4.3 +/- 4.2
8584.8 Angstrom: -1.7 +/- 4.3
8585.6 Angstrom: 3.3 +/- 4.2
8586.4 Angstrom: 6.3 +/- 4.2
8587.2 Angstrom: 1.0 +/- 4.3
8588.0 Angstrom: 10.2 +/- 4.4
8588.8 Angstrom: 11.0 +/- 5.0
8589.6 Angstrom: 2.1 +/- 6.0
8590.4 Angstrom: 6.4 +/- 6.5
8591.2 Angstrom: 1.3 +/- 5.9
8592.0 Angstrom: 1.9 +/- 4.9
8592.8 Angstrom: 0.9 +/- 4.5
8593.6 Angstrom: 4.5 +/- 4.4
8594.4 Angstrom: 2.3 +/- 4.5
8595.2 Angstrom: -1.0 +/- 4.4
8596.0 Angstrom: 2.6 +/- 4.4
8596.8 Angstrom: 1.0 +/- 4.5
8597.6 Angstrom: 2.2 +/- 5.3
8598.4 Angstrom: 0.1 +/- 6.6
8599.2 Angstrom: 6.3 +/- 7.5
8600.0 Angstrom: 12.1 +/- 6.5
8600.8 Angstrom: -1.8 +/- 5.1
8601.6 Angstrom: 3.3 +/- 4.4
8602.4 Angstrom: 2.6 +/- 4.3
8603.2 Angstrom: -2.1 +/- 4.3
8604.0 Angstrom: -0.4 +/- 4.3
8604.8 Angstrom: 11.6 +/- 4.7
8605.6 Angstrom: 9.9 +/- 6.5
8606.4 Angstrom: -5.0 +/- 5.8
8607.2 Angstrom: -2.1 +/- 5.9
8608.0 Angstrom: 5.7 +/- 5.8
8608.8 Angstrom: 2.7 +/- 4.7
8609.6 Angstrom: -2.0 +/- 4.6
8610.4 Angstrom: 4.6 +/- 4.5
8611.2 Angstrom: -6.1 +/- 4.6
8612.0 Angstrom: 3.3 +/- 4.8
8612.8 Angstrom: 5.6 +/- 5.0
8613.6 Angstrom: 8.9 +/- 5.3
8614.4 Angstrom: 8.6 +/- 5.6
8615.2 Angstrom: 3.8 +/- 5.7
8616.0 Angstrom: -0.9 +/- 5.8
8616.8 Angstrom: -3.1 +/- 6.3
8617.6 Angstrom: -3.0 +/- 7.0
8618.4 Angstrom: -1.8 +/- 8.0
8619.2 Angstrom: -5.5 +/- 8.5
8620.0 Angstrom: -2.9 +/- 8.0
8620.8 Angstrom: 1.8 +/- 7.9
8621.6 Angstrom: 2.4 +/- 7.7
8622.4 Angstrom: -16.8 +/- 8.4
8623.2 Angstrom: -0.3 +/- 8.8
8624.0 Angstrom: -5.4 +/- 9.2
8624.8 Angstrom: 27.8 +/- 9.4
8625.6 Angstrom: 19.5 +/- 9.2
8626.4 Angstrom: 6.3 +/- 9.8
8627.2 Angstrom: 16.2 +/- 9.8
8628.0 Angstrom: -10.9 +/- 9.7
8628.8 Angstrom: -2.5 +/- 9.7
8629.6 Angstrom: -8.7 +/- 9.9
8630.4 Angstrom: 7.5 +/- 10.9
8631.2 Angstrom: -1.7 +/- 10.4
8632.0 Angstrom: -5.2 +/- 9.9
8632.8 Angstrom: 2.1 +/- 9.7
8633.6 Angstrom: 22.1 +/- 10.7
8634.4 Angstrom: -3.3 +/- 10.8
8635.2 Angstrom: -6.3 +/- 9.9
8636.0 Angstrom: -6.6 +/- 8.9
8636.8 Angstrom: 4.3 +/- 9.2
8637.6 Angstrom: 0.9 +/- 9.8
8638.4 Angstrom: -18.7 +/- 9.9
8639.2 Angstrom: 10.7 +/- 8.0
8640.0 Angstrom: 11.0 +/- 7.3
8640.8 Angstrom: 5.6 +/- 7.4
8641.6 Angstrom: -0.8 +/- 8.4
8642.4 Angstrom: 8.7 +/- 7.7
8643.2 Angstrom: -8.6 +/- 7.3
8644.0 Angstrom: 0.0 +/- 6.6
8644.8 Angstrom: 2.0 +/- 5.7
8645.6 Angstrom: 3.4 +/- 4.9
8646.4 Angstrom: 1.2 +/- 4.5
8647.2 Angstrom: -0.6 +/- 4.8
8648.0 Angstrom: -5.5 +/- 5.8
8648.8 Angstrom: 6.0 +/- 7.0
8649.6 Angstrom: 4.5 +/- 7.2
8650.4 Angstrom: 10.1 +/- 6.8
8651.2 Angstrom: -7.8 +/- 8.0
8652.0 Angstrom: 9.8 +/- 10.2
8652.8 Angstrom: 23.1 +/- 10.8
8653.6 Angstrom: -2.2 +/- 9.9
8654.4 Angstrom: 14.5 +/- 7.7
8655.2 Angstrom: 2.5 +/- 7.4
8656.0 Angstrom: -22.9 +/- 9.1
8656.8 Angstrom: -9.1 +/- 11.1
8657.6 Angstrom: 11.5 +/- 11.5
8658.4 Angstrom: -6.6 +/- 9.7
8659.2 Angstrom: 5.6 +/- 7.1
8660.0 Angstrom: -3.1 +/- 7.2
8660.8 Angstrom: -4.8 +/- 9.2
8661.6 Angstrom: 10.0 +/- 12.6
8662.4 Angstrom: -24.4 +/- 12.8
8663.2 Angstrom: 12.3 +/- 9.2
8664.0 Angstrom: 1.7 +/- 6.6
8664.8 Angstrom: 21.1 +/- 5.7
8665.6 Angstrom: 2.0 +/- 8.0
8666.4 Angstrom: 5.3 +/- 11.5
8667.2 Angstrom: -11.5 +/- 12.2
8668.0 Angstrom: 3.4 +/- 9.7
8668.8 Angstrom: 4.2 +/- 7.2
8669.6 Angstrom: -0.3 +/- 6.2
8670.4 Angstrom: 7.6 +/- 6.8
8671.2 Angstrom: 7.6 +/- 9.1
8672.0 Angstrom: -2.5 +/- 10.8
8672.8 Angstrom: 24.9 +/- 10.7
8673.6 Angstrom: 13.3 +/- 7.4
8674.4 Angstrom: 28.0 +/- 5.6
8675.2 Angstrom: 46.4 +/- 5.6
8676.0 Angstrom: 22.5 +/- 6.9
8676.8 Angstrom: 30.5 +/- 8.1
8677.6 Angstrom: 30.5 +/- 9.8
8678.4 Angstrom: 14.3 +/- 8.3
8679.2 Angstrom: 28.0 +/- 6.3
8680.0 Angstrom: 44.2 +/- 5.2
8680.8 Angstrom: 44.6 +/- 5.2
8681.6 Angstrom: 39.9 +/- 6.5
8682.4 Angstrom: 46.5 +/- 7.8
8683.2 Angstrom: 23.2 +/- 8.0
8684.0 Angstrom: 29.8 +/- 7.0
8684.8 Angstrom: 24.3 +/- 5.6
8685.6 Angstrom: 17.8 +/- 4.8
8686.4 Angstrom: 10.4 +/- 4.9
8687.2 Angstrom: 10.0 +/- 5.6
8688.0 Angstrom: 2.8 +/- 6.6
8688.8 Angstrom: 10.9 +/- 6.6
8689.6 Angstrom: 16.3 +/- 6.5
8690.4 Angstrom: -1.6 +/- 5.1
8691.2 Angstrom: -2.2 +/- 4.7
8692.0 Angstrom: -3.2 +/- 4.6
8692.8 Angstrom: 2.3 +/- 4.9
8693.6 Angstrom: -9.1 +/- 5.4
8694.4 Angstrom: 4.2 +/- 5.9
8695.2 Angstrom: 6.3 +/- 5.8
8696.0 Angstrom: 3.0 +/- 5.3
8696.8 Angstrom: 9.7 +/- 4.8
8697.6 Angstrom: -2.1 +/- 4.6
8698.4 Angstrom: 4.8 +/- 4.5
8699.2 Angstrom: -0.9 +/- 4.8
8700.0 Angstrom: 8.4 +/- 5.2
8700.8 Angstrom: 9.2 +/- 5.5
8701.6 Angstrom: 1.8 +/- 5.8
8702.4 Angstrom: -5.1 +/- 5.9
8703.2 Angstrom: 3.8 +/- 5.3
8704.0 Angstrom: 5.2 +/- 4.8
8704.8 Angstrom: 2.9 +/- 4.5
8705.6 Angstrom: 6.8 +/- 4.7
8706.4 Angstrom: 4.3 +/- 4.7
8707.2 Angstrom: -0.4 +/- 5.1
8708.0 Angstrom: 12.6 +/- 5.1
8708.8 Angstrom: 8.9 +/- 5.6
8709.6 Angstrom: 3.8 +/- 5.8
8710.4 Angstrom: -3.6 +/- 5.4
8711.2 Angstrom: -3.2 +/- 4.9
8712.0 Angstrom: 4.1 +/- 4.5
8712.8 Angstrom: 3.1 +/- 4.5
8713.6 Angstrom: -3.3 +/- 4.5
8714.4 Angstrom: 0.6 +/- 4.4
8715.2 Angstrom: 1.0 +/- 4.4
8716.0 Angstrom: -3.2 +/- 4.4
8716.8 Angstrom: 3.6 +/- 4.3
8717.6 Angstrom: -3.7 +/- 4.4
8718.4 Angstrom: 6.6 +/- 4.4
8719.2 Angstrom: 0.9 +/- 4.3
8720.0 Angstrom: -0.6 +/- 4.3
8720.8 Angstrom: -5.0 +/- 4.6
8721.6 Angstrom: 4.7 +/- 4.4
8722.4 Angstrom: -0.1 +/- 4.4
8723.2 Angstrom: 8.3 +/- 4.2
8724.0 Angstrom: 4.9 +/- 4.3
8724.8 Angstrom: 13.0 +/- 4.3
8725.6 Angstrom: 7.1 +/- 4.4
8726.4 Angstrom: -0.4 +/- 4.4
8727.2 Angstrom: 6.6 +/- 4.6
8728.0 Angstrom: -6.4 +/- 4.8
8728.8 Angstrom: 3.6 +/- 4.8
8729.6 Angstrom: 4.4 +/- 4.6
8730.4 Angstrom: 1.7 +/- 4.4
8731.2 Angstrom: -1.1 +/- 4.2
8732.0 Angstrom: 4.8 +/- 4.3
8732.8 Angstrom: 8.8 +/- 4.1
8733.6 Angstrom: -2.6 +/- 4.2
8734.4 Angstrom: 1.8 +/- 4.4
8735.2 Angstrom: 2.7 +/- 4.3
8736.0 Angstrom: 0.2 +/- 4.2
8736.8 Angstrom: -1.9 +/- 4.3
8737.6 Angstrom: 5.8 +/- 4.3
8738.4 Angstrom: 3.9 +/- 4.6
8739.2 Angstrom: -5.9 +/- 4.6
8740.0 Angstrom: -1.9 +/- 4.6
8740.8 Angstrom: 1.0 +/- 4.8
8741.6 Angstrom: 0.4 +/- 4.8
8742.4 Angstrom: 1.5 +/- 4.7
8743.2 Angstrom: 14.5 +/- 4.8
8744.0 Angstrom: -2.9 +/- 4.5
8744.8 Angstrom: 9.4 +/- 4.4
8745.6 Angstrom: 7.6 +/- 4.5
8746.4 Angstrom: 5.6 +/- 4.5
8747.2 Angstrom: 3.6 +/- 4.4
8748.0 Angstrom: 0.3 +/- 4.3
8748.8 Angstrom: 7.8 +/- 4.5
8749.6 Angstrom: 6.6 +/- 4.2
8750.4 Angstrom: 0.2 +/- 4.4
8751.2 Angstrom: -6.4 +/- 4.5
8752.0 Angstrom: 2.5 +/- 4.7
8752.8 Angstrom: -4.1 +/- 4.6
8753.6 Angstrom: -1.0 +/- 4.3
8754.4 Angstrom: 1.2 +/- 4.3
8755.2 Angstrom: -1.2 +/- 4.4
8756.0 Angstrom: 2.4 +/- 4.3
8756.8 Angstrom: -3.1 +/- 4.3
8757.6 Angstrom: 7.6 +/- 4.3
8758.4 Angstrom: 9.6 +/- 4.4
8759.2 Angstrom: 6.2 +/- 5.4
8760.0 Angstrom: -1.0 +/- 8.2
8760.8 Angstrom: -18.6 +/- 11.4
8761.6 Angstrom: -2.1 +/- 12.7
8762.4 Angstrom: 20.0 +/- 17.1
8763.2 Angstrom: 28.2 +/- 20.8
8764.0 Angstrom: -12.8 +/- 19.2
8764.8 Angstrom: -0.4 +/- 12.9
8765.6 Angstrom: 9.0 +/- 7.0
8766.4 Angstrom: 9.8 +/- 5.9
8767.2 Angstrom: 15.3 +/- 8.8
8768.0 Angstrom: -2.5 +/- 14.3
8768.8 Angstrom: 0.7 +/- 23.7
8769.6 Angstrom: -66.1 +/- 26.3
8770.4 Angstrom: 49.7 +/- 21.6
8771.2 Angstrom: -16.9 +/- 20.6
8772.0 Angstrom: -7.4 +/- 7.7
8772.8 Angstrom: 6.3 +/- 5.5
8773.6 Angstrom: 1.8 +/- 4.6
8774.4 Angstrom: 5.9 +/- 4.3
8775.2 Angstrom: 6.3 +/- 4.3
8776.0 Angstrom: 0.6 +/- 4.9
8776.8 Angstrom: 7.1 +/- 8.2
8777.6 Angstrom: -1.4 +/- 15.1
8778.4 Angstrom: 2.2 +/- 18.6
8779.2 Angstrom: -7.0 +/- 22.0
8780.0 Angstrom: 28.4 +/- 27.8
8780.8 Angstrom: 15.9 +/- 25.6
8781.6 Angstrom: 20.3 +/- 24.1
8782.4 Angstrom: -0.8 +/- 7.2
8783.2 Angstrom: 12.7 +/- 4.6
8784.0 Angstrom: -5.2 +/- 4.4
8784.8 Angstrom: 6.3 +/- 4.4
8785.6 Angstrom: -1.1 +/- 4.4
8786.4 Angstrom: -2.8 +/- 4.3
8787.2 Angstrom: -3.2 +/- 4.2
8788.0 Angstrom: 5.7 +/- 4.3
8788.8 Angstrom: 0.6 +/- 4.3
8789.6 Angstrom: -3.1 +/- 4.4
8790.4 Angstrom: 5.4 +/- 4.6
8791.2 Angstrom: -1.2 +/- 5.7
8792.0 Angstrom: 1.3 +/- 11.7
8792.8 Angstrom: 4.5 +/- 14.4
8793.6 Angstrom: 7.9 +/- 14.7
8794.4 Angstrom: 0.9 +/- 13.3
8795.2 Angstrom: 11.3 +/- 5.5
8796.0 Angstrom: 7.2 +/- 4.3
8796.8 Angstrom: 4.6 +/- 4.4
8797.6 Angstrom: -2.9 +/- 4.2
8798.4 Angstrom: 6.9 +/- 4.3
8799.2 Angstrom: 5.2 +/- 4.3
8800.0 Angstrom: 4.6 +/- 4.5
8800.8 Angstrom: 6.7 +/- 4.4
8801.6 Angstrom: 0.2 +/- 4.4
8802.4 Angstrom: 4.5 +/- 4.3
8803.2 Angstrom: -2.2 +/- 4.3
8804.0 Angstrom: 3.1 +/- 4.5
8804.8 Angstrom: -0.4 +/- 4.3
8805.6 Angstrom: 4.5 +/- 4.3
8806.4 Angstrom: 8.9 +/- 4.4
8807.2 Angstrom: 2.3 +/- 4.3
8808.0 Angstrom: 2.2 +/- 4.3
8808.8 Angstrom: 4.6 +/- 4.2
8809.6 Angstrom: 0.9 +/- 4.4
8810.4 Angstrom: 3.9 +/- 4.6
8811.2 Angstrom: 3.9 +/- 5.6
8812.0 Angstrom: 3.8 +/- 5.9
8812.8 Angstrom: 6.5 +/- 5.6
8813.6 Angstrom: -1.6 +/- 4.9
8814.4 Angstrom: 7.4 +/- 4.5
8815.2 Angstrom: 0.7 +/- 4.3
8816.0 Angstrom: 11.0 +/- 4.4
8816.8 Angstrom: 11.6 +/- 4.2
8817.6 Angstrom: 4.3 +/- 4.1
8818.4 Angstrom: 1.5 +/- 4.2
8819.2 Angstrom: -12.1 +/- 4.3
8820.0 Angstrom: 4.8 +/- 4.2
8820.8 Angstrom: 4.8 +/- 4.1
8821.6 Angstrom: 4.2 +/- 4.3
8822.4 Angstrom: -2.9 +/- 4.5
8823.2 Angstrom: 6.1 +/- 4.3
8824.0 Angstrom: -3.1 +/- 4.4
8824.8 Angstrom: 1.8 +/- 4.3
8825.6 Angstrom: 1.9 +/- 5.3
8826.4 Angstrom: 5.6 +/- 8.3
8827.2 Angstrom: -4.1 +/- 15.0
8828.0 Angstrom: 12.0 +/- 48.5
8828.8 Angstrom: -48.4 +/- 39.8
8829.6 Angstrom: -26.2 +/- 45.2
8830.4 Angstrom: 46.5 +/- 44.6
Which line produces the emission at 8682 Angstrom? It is [O II] 3727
